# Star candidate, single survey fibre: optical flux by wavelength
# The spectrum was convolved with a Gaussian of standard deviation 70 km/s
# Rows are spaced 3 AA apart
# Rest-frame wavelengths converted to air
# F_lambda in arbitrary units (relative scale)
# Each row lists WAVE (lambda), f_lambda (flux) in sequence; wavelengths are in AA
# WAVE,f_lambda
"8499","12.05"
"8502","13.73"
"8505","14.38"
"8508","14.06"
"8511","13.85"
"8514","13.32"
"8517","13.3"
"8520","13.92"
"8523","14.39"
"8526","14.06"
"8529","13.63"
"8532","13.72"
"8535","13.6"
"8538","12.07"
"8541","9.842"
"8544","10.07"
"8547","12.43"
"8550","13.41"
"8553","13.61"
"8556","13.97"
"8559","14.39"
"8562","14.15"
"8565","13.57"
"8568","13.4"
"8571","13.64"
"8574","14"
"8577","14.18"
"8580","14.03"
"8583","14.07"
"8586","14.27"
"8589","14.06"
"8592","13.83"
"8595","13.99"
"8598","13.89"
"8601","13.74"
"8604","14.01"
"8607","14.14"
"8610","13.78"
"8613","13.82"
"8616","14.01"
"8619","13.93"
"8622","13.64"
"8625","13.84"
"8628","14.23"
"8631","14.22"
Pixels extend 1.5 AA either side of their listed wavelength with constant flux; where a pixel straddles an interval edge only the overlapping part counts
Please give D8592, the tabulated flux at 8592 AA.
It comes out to 13.83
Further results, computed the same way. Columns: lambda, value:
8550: 13.41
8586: 14.27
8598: 13.89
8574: 14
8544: 10.07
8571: 13.64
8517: 13.3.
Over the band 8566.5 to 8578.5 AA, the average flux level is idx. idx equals 13.8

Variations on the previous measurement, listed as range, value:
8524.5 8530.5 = 13.8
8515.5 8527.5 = 13.9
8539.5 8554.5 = 11.9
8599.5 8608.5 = 14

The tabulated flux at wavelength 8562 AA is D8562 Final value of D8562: 14.15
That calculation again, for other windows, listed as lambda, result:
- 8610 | 13.78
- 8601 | 13.74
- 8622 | 13.64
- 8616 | 14.01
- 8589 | 14.06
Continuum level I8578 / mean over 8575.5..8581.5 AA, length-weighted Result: 14.1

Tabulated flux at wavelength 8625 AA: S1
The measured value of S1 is 13.84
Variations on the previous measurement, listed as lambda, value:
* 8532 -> 13.72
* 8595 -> 13.99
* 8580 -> 14.03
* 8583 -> 14.07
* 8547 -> 12.43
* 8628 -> 14.23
